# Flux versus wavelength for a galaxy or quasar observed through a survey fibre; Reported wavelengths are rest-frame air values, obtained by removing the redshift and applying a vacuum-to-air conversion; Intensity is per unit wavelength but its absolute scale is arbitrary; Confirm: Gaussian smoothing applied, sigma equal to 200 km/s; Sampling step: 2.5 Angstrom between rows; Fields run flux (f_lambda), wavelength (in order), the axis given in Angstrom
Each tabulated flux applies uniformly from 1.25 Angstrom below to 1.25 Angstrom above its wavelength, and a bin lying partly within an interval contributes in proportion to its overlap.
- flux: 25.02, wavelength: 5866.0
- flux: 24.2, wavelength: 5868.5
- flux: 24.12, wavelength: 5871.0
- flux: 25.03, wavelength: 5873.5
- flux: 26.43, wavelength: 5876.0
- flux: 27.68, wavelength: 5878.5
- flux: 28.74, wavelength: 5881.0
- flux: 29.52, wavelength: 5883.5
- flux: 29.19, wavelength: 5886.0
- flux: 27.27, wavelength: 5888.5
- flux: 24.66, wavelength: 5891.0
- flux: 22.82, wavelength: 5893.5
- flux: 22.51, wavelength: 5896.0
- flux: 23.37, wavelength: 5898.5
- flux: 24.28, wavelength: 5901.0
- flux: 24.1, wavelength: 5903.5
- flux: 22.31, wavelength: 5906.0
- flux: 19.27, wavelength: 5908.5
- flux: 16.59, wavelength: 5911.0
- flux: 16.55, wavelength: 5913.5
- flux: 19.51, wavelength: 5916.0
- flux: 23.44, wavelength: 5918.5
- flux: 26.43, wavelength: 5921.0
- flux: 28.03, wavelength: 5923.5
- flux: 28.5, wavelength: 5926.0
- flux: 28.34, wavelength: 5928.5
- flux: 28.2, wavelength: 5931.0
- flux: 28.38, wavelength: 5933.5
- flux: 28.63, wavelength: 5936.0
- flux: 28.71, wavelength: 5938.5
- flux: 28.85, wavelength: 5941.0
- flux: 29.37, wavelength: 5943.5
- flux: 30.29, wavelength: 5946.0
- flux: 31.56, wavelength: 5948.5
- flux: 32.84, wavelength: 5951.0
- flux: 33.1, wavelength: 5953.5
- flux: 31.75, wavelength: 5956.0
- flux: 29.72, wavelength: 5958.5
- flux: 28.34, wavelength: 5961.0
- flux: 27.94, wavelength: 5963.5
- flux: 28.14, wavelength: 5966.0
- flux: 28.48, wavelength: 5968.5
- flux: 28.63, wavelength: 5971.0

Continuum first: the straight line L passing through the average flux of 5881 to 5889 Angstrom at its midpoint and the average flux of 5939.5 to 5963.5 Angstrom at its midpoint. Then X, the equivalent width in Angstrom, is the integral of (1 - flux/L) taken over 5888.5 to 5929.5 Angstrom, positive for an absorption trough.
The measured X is 8.58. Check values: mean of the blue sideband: 28.8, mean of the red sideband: 30.5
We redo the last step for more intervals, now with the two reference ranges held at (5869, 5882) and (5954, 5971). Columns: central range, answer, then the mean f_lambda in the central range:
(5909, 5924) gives 3.44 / 21.3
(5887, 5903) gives 1.58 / 24.2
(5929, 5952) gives -0.90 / 29.6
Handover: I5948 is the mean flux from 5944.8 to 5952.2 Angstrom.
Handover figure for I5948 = 31.6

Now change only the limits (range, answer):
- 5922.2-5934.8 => 28.3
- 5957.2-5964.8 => 28.7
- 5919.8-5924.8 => 27.3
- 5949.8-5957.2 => 32.6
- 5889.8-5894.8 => 23.7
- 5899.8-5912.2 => 21.3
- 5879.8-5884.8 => 29.1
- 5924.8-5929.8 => 28.4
